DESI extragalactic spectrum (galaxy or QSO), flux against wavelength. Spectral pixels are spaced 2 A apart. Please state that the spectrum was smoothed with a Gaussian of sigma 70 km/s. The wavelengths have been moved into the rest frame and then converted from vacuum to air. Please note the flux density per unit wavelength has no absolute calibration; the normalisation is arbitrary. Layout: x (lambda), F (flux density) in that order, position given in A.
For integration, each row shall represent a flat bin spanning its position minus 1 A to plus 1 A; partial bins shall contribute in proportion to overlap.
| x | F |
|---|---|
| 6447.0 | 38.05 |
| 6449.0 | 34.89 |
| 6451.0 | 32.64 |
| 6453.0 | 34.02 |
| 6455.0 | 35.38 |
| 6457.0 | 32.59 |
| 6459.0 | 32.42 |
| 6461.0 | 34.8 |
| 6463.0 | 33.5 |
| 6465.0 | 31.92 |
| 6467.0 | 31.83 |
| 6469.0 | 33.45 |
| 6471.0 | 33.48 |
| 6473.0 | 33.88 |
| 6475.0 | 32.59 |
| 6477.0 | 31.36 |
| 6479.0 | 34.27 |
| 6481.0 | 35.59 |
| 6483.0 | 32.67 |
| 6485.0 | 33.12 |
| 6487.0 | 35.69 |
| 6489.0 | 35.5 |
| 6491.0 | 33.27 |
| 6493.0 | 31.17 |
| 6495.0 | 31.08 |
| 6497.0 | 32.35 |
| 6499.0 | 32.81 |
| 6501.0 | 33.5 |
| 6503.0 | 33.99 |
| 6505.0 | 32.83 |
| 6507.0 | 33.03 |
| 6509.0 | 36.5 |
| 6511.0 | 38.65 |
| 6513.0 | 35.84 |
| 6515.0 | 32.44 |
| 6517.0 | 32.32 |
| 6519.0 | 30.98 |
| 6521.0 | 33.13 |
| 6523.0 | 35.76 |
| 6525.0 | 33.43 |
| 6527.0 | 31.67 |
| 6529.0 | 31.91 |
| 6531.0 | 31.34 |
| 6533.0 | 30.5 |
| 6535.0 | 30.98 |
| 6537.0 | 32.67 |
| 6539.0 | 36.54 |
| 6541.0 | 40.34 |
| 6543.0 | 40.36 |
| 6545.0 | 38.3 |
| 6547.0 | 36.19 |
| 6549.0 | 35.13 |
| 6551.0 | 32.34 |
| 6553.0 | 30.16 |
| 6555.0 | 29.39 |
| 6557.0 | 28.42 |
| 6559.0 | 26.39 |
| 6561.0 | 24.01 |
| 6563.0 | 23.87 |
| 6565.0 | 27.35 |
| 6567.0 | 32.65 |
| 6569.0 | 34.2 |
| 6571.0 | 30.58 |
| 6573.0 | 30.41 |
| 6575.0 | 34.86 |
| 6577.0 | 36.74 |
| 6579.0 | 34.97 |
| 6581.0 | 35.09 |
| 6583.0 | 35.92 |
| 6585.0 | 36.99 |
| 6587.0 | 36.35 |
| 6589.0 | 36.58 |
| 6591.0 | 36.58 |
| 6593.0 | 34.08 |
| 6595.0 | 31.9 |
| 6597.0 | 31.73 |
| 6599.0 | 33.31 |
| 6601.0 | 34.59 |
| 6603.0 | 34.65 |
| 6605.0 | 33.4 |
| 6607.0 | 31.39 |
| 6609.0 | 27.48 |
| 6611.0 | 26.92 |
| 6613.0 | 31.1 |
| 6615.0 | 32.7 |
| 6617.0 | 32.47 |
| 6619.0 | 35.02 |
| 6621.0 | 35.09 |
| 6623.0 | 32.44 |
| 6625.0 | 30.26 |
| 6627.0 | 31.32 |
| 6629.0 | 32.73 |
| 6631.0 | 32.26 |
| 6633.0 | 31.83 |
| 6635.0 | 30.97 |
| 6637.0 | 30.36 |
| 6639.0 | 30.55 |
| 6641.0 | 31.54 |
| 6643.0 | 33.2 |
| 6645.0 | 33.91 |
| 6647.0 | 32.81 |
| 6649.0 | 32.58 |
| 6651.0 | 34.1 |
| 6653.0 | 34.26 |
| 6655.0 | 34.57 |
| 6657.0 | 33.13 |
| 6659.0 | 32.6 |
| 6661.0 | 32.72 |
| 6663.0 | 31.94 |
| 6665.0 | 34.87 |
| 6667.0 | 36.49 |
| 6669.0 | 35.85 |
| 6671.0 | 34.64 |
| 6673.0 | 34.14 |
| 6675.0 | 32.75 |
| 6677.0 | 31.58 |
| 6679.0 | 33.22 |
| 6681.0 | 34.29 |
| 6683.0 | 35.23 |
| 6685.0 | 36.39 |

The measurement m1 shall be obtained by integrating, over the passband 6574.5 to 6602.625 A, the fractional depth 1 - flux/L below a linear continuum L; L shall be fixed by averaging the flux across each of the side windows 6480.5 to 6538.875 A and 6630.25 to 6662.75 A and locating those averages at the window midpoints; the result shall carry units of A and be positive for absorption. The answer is -1.8 A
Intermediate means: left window 33.3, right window 32.6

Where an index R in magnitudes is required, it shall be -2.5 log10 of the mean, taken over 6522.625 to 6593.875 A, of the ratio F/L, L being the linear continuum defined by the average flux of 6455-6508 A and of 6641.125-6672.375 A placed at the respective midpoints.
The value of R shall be 0.01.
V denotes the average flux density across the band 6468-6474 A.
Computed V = 33.6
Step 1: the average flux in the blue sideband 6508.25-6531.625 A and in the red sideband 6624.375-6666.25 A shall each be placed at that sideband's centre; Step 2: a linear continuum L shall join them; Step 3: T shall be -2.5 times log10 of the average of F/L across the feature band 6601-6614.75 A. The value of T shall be 0.06 mag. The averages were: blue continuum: 33.7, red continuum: 32.5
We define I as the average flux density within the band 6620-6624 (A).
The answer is 33.8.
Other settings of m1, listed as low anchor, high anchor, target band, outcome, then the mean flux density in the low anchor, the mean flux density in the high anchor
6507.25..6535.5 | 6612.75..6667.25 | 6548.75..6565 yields 2.35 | 33.3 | 32.8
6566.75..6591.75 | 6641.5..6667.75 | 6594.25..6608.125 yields 0.60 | 34.8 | 33.6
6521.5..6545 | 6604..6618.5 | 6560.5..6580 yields 0.91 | 34.3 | 30.9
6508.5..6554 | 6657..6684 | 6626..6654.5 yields 1.32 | 34.2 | 33.8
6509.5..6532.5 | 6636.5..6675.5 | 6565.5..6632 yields 0.42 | 33.4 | 33.4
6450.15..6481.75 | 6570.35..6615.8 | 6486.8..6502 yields 0.15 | 33.3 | 33.4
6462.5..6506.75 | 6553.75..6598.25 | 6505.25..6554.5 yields -2.14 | 33.2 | 32.2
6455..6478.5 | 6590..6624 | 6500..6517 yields -0.80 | 33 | 32.6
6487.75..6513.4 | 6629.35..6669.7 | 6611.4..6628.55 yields 0.42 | 33.9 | 33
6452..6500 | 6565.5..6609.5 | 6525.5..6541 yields 0.36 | 33.3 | 33.8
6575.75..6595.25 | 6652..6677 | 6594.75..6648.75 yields 4.28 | 35.7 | 33.9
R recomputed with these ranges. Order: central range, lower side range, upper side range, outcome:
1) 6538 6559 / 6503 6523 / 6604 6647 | -0.03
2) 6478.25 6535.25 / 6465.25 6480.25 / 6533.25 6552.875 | 0.03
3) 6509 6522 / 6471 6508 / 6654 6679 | -0.02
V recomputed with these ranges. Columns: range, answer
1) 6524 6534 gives 31.8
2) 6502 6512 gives 35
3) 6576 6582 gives 35.6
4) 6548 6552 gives 33.7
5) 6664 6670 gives 35.7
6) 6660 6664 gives 32.3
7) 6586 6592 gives 36.5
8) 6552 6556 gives 29.8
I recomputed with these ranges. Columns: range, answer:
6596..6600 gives 32.5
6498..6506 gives 33.3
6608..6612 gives 27.2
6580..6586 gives 36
